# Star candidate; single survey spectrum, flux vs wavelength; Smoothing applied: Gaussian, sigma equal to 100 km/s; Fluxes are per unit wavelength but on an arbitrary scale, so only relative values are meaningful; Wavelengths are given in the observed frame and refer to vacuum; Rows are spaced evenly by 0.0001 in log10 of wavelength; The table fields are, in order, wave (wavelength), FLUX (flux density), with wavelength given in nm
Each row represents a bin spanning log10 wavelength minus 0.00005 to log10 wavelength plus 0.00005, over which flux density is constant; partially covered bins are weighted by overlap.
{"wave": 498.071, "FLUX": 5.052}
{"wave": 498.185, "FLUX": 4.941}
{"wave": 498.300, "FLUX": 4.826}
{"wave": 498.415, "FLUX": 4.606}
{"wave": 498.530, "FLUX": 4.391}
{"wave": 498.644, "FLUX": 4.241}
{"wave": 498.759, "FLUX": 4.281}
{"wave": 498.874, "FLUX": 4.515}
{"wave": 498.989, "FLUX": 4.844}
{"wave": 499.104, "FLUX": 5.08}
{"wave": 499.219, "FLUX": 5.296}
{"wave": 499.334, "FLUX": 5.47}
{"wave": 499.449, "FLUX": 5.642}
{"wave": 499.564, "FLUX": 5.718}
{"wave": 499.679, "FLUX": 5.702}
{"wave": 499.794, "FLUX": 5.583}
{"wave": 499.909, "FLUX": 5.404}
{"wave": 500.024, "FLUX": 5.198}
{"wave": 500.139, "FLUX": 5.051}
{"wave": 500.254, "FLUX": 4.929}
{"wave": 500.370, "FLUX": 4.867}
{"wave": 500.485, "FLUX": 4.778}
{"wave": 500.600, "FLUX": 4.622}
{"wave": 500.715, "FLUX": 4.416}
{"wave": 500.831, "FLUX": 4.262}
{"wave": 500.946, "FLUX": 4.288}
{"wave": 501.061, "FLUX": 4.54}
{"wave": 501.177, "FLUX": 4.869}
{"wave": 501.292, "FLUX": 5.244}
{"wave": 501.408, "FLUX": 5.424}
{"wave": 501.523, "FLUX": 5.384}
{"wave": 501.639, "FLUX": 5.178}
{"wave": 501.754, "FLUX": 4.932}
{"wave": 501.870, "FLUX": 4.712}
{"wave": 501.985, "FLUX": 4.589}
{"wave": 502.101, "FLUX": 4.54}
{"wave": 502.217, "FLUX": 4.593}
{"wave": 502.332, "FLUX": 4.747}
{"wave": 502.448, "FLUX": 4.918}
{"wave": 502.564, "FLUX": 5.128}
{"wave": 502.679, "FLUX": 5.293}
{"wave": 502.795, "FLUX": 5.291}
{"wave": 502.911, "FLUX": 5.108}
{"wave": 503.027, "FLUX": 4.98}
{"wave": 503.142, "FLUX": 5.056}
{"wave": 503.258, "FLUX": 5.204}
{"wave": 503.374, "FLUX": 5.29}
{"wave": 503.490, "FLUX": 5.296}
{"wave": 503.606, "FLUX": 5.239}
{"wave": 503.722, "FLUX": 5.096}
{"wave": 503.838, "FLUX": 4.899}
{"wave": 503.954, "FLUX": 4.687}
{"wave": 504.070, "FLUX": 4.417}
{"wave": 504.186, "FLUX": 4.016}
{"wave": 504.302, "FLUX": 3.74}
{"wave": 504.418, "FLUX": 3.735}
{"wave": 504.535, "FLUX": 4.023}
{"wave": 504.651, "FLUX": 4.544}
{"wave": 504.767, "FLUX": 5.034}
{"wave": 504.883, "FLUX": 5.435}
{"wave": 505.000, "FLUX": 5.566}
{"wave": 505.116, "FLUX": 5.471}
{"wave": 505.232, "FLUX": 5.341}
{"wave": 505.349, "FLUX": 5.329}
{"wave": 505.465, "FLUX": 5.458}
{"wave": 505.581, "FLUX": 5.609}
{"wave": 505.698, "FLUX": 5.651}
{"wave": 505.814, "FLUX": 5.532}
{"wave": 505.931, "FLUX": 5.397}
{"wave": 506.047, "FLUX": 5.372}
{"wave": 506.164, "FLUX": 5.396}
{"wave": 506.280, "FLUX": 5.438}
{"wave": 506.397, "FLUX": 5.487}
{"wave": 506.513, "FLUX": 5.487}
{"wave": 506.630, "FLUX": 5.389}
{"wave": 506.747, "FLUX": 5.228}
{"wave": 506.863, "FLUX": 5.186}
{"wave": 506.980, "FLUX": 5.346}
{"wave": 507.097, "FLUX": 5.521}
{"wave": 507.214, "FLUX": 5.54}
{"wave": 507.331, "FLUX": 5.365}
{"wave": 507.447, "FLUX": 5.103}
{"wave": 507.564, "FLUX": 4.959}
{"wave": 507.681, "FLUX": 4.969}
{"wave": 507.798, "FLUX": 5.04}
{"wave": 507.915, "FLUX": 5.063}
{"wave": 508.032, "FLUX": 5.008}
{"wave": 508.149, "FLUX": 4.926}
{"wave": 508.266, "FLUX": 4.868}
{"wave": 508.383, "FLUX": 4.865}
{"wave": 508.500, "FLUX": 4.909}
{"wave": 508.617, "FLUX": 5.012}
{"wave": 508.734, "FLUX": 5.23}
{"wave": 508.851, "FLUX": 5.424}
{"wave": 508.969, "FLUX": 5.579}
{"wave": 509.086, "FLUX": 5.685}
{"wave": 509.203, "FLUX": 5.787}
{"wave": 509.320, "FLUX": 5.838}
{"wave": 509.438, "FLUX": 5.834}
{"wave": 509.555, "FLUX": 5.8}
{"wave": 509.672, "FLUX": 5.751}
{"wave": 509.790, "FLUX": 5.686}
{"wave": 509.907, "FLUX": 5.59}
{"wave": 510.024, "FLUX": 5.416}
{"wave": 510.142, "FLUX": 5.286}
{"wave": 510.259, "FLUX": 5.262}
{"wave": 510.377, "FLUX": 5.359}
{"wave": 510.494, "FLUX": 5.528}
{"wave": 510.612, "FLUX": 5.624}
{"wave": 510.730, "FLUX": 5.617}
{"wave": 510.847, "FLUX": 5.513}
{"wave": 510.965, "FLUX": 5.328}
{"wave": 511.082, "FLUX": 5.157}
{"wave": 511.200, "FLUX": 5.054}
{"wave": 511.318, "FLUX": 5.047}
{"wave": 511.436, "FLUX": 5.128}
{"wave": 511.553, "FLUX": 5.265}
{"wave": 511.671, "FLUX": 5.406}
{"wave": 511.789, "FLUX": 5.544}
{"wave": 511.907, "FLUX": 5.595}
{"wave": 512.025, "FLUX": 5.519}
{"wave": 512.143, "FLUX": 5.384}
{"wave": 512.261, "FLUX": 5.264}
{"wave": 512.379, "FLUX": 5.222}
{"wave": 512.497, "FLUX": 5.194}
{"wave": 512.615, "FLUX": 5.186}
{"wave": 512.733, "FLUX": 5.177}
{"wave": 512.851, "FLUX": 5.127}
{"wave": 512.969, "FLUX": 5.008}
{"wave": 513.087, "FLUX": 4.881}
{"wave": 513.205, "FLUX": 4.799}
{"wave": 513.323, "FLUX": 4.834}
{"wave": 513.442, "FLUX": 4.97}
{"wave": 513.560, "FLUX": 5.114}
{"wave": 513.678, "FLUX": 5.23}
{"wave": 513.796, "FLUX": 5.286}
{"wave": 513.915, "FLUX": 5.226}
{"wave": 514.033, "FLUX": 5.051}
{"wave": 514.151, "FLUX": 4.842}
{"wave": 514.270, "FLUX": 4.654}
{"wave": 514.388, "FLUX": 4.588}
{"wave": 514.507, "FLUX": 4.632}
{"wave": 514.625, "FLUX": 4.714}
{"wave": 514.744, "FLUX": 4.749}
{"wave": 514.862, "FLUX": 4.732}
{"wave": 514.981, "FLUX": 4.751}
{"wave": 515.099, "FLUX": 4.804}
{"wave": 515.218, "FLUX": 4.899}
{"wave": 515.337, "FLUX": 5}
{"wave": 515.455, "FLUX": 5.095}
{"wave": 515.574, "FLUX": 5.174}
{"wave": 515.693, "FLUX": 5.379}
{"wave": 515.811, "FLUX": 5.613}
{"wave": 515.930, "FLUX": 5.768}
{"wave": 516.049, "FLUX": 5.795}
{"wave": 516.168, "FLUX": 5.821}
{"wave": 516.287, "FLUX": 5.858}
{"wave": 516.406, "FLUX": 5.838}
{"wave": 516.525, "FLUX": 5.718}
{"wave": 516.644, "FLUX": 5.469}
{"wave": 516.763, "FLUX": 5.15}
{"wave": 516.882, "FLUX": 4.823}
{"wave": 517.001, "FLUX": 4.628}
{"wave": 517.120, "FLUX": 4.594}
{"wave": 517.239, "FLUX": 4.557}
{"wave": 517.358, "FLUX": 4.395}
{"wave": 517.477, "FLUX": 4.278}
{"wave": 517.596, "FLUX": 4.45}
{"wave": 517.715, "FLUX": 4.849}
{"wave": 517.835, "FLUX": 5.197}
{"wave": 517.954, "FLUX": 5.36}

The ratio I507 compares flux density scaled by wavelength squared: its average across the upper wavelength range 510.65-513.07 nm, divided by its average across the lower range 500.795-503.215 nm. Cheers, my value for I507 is 1.12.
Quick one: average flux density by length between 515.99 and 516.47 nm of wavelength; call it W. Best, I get 5.82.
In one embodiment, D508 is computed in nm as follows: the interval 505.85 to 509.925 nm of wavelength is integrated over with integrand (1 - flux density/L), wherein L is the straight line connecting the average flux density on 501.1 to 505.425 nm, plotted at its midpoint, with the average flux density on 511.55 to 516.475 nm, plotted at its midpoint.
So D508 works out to -0.25 nm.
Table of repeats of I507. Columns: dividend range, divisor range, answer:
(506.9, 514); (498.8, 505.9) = 1.09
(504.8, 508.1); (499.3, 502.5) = 1.10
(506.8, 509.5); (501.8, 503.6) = 1.08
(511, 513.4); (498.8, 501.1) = 1.09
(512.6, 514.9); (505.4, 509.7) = 0.95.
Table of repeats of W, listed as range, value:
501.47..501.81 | 5.16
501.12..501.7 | 5.22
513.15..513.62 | 4.93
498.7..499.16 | 4.67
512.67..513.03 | 5.11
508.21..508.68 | 4.92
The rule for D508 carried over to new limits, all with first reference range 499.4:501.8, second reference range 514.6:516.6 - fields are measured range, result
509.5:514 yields -0.06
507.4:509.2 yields 0.01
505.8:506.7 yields -0.05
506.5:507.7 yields -0.03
